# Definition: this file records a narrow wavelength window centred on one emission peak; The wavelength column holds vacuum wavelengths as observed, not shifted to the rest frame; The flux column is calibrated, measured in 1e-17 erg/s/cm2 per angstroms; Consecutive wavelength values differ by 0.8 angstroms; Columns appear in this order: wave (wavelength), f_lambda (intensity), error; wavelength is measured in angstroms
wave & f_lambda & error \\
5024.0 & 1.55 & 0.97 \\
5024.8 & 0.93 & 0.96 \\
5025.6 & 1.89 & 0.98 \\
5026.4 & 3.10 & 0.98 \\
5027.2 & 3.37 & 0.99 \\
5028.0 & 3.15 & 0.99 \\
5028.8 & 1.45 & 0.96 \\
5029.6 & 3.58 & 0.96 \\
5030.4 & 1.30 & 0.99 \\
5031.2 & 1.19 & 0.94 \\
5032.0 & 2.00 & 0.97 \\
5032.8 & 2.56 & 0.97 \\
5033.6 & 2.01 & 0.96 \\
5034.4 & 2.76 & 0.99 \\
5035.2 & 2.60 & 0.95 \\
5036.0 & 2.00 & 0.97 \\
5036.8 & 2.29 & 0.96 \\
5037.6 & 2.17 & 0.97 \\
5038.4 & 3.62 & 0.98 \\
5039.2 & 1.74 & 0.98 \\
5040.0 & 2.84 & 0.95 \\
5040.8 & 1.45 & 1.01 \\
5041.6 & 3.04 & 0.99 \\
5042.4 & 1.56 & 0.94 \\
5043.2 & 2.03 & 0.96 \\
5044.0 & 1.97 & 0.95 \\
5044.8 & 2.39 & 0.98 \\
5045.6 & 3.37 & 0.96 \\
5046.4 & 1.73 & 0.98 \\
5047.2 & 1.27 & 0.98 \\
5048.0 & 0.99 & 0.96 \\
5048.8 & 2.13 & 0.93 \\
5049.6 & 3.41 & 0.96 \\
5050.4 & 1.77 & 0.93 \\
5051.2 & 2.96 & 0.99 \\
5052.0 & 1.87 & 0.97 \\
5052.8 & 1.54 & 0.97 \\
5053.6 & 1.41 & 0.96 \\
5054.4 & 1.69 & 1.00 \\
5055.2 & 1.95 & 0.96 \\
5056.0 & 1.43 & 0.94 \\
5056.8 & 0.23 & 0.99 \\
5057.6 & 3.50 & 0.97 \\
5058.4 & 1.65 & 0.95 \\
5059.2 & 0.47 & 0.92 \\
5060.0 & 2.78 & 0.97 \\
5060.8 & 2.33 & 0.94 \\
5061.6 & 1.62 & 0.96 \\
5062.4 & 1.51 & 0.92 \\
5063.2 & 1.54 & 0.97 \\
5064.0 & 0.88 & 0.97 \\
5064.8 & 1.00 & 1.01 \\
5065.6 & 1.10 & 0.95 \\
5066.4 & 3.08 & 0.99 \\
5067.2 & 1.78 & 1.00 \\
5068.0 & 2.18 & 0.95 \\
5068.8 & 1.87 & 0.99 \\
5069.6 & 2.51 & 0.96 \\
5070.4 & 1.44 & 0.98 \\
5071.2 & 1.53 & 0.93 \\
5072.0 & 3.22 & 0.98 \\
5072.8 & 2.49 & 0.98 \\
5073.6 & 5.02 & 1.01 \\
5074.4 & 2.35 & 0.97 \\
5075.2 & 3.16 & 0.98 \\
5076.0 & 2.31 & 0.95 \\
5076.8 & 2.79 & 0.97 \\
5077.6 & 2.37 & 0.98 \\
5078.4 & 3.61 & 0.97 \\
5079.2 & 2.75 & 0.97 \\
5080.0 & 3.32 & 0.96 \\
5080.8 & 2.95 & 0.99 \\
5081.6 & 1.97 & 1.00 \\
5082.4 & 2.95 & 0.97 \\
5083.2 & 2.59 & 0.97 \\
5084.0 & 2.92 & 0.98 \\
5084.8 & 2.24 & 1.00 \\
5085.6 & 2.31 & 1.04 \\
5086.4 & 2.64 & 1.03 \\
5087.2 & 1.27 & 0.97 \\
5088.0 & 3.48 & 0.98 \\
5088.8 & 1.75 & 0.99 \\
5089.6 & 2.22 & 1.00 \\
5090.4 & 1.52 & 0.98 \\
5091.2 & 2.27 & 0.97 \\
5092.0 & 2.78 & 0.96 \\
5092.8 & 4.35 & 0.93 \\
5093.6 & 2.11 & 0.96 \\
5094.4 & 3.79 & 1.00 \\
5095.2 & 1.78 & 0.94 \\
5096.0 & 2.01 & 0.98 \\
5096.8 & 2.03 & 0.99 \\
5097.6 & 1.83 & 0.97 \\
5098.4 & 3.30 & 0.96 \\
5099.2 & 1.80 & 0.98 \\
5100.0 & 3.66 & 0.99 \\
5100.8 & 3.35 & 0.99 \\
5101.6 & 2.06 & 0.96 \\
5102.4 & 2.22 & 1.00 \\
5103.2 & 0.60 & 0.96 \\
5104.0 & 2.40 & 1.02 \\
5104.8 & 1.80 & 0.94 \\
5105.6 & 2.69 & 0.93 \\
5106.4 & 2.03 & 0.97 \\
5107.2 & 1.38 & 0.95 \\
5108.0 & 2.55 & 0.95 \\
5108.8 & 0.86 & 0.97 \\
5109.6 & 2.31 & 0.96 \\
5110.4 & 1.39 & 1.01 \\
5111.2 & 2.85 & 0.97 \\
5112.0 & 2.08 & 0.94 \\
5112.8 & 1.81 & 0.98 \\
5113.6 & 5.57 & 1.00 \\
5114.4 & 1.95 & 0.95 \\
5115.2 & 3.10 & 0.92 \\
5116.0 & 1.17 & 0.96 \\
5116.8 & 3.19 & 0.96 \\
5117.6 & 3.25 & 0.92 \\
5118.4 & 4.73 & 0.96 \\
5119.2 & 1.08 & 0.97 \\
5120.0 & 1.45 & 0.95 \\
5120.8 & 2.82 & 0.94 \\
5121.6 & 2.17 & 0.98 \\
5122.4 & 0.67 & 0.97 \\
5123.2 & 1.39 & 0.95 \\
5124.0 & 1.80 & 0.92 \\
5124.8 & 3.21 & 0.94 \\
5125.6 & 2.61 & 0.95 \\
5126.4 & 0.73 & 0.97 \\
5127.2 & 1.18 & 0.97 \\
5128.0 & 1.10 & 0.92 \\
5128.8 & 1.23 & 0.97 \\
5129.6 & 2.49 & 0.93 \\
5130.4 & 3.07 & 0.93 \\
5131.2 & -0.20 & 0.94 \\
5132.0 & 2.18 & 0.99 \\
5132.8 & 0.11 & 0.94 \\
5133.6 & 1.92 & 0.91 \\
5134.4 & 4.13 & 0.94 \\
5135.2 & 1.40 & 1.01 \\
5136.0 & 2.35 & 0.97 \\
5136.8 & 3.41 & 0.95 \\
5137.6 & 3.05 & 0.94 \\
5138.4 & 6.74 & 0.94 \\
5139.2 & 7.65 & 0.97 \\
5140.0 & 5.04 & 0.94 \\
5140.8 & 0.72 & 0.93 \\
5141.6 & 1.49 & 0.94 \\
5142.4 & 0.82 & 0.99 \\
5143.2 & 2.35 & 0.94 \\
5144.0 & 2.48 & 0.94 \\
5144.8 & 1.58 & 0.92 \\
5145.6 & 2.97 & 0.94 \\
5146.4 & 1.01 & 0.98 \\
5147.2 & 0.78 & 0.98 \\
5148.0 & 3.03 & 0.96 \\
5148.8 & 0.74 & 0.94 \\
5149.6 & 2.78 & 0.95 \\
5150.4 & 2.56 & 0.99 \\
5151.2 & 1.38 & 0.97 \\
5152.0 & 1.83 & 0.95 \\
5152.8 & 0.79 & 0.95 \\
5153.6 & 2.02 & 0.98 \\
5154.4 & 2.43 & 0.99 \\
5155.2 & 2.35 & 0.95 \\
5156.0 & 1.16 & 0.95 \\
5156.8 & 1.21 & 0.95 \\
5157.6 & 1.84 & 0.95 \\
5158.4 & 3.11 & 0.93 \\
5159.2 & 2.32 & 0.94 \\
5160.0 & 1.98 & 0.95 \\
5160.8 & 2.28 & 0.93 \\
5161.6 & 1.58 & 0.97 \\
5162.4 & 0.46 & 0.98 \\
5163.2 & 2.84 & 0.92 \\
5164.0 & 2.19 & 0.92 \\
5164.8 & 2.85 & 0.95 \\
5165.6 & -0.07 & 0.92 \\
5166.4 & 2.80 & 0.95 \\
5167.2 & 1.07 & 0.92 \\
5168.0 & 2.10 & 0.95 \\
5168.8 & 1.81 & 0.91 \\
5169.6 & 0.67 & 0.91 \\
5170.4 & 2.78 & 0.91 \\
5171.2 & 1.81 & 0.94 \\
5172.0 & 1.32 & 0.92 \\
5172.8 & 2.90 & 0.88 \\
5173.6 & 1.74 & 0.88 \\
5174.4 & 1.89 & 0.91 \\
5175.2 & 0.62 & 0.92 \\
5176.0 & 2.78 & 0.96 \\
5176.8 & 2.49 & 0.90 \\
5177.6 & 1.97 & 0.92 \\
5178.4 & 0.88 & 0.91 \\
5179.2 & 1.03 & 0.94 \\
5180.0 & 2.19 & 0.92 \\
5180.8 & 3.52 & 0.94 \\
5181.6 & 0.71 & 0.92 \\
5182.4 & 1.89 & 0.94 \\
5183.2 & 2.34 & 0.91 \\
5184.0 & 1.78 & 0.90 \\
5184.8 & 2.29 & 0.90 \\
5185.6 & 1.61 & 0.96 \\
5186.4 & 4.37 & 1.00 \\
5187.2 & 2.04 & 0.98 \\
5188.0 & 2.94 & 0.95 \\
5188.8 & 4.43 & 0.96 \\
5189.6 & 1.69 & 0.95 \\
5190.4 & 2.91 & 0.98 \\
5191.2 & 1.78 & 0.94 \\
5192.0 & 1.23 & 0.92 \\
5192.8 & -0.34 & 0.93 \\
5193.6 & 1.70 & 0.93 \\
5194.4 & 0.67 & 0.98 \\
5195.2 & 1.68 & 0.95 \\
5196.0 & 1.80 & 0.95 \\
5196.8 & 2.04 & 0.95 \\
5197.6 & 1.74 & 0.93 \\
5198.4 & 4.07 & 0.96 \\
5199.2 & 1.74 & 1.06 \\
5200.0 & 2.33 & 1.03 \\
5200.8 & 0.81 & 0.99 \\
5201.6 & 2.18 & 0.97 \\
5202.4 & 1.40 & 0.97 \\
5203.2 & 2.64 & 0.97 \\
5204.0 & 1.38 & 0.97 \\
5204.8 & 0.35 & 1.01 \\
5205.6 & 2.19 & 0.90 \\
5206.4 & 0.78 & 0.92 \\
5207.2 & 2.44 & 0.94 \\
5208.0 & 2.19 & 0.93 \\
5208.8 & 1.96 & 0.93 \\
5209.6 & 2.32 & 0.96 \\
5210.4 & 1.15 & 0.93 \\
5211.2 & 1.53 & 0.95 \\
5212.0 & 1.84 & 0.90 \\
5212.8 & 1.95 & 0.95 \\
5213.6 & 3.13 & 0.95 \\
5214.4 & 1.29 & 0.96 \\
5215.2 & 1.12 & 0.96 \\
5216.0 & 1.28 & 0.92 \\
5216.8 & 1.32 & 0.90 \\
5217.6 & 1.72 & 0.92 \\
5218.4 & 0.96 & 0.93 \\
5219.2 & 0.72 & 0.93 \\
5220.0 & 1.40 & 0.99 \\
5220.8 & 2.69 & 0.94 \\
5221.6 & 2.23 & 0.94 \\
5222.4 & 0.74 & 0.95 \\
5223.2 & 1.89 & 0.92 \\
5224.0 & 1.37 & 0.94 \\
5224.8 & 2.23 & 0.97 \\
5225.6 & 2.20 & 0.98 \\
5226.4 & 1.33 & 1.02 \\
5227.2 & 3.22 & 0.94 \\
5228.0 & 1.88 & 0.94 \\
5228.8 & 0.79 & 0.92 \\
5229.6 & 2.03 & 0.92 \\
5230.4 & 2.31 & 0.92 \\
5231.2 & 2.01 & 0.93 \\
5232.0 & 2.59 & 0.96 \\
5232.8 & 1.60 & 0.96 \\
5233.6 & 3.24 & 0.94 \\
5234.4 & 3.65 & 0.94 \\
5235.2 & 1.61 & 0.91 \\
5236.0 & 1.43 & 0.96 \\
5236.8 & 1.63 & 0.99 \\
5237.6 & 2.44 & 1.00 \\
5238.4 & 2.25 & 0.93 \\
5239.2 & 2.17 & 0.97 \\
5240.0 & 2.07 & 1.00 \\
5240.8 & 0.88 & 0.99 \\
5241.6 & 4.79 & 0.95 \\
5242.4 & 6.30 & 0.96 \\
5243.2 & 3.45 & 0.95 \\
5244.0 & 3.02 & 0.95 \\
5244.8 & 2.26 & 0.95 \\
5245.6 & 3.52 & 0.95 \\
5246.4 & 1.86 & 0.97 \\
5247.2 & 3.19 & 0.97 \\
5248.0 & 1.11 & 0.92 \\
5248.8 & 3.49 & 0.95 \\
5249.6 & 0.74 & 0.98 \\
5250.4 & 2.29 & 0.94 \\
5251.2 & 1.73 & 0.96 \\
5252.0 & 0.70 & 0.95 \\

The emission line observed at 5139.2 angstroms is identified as H-beta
